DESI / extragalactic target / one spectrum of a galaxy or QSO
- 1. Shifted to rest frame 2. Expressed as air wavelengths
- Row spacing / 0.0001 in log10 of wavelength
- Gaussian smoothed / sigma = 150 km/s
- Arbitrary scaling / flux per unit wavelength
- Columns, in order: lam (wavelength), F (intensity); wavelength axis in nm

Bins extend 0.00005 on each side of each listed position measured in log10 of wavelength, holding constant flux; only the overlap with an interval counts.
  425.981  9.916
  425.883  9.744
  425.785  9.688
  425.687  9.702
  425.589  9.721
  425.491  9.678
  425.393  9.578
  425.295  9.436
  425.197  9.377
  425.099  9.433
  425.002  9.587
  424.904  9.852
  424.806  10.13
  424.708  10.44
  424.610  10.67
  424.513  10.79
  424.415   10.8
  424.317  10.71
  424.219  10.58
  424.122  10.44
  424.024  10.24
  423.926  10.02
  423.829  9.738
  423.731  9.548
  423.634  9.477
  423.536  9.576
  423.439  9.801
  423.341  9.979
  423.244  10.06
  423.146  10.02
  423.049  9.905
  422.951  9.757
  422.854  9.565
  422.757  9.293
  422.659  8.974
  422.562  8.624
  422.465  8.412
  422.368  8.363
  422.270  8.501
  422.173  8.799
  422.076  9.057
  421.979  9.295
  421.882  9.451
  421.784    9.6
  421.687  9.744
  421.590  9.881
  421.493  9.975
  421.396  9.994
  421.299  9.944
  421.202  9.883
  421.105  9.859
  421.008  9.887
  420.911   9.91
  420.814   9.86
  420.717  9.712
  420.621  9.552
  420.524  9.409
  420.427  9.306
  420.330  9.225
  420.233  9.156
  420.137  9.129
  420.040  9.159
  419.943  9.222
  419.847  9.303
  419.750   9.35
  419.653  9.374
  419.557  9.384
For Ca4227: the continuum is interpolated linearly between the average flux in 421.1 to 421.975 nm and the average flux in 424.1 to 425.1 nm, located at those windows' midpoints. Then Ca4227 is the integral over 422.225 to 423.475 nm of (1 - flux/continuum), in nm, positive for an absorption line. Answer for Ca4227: 0.09 nm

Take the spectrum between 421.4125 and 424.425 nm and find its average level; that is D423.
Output 9.61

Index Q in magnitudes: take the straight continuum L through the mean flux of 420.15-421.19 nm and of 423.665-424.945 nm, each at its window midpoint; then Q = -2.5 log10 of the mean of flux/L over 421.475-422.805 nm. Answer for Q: 0.09 mag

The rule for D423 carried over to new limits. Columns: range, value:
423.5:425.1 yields 10.1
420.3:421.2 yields 9.66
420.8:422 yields 9.8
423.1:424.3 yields 9.98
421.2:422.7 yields 9.27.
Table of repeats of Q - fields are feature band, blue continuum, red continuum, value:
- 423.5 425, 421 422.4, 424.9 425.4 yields -0.07 mag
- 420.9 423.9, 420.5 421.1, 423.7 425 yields 0.05 mag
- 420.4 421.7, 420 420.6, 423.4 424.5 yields -0.04 mag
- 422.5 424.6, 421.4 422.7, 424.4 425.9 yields -0.04 mag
